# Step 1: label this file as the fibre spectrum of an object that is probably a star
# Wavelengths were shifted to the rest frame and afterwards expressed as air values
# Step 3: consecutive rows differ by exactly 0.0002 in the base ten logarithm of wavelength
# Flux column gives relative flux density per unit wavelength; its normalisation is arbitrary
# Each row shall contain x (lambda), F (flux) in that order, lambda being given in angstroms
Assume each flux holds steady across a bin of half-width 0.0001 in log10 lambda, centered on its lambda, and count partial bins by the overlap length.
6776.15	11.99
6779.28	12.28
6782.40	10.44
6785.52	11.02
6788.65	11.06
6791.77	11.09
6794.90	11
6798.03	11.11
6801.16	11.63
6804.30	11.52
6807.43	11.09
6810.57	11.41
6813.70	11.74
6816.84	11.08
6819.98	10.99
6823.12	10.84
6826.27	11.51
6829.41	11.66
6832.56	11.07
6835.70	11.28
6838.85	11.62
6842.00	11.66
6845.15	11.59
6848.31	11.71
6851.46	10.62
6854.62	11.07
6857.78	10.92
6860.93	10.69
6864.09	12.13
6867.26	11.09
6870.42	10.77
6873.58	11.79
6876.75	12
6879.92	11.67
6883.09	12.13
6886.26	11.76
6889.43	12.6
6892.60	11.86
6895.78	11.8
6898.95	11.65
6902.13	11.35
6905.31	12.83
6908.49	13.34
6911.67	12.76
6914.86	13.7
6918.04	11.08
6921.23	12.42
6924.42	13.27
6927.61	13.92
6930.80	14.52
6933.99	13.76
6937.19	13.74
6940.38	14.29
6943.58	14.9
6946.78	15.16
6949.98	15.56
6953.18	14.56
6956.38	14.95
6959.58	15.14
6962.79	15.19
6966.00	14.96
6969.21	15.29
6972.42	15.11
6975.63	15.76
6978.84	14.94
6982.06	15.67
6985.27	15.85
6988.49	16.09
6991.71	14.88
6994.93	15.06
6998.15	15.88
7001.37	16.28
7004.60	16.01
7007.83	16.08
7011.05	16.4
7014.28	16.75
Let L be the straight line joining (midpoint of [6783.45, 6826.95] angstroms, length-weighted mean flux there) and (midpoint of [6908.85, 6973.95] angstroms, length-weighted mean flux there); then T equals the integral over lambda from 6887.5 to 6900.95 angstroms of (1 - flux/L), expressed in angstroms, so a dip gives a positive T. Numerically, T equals 1.2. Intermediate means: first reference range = 11.2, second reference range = 14.2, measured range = 12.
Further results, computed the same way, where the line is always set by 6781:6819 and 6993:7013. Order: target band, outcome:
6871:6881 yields 0.96 angstroms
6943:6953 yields -0.33 angstroms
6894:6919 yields 2.46 angstroms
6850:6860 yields 1.30 angstroms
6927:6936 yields 0.13 angstroms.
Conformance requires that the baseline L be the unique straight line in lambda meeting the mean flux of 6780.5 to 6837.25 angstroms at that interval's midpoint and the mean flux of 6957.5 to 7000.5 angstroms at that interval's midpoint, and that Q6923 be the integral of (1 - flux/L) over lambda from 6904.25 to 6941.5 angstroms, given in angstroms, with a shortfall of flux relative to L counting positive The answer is 1.9 angstroms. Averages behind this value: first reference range 11.2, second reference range 15.4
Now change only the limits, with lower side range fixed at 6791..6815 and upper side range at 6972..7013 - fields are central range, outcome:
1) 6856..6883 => 3.0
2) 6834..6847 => 0.7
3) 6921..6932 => 0.4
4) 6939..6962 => -0.3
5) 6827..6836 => 0.5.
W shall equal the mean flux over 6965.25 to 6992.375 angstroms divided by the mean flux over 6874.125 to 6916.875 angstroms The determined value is 1.3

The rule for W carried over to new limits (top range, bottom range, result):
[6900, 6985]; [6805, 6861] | 1.26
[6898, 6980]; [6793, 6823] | 1.25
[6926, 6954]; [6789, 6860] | 1.29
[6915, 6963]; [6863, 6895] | 1.20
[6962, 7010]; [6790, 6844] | 1.37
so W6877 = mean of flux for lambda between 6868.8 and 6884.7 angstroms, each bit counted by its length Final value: 11.7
